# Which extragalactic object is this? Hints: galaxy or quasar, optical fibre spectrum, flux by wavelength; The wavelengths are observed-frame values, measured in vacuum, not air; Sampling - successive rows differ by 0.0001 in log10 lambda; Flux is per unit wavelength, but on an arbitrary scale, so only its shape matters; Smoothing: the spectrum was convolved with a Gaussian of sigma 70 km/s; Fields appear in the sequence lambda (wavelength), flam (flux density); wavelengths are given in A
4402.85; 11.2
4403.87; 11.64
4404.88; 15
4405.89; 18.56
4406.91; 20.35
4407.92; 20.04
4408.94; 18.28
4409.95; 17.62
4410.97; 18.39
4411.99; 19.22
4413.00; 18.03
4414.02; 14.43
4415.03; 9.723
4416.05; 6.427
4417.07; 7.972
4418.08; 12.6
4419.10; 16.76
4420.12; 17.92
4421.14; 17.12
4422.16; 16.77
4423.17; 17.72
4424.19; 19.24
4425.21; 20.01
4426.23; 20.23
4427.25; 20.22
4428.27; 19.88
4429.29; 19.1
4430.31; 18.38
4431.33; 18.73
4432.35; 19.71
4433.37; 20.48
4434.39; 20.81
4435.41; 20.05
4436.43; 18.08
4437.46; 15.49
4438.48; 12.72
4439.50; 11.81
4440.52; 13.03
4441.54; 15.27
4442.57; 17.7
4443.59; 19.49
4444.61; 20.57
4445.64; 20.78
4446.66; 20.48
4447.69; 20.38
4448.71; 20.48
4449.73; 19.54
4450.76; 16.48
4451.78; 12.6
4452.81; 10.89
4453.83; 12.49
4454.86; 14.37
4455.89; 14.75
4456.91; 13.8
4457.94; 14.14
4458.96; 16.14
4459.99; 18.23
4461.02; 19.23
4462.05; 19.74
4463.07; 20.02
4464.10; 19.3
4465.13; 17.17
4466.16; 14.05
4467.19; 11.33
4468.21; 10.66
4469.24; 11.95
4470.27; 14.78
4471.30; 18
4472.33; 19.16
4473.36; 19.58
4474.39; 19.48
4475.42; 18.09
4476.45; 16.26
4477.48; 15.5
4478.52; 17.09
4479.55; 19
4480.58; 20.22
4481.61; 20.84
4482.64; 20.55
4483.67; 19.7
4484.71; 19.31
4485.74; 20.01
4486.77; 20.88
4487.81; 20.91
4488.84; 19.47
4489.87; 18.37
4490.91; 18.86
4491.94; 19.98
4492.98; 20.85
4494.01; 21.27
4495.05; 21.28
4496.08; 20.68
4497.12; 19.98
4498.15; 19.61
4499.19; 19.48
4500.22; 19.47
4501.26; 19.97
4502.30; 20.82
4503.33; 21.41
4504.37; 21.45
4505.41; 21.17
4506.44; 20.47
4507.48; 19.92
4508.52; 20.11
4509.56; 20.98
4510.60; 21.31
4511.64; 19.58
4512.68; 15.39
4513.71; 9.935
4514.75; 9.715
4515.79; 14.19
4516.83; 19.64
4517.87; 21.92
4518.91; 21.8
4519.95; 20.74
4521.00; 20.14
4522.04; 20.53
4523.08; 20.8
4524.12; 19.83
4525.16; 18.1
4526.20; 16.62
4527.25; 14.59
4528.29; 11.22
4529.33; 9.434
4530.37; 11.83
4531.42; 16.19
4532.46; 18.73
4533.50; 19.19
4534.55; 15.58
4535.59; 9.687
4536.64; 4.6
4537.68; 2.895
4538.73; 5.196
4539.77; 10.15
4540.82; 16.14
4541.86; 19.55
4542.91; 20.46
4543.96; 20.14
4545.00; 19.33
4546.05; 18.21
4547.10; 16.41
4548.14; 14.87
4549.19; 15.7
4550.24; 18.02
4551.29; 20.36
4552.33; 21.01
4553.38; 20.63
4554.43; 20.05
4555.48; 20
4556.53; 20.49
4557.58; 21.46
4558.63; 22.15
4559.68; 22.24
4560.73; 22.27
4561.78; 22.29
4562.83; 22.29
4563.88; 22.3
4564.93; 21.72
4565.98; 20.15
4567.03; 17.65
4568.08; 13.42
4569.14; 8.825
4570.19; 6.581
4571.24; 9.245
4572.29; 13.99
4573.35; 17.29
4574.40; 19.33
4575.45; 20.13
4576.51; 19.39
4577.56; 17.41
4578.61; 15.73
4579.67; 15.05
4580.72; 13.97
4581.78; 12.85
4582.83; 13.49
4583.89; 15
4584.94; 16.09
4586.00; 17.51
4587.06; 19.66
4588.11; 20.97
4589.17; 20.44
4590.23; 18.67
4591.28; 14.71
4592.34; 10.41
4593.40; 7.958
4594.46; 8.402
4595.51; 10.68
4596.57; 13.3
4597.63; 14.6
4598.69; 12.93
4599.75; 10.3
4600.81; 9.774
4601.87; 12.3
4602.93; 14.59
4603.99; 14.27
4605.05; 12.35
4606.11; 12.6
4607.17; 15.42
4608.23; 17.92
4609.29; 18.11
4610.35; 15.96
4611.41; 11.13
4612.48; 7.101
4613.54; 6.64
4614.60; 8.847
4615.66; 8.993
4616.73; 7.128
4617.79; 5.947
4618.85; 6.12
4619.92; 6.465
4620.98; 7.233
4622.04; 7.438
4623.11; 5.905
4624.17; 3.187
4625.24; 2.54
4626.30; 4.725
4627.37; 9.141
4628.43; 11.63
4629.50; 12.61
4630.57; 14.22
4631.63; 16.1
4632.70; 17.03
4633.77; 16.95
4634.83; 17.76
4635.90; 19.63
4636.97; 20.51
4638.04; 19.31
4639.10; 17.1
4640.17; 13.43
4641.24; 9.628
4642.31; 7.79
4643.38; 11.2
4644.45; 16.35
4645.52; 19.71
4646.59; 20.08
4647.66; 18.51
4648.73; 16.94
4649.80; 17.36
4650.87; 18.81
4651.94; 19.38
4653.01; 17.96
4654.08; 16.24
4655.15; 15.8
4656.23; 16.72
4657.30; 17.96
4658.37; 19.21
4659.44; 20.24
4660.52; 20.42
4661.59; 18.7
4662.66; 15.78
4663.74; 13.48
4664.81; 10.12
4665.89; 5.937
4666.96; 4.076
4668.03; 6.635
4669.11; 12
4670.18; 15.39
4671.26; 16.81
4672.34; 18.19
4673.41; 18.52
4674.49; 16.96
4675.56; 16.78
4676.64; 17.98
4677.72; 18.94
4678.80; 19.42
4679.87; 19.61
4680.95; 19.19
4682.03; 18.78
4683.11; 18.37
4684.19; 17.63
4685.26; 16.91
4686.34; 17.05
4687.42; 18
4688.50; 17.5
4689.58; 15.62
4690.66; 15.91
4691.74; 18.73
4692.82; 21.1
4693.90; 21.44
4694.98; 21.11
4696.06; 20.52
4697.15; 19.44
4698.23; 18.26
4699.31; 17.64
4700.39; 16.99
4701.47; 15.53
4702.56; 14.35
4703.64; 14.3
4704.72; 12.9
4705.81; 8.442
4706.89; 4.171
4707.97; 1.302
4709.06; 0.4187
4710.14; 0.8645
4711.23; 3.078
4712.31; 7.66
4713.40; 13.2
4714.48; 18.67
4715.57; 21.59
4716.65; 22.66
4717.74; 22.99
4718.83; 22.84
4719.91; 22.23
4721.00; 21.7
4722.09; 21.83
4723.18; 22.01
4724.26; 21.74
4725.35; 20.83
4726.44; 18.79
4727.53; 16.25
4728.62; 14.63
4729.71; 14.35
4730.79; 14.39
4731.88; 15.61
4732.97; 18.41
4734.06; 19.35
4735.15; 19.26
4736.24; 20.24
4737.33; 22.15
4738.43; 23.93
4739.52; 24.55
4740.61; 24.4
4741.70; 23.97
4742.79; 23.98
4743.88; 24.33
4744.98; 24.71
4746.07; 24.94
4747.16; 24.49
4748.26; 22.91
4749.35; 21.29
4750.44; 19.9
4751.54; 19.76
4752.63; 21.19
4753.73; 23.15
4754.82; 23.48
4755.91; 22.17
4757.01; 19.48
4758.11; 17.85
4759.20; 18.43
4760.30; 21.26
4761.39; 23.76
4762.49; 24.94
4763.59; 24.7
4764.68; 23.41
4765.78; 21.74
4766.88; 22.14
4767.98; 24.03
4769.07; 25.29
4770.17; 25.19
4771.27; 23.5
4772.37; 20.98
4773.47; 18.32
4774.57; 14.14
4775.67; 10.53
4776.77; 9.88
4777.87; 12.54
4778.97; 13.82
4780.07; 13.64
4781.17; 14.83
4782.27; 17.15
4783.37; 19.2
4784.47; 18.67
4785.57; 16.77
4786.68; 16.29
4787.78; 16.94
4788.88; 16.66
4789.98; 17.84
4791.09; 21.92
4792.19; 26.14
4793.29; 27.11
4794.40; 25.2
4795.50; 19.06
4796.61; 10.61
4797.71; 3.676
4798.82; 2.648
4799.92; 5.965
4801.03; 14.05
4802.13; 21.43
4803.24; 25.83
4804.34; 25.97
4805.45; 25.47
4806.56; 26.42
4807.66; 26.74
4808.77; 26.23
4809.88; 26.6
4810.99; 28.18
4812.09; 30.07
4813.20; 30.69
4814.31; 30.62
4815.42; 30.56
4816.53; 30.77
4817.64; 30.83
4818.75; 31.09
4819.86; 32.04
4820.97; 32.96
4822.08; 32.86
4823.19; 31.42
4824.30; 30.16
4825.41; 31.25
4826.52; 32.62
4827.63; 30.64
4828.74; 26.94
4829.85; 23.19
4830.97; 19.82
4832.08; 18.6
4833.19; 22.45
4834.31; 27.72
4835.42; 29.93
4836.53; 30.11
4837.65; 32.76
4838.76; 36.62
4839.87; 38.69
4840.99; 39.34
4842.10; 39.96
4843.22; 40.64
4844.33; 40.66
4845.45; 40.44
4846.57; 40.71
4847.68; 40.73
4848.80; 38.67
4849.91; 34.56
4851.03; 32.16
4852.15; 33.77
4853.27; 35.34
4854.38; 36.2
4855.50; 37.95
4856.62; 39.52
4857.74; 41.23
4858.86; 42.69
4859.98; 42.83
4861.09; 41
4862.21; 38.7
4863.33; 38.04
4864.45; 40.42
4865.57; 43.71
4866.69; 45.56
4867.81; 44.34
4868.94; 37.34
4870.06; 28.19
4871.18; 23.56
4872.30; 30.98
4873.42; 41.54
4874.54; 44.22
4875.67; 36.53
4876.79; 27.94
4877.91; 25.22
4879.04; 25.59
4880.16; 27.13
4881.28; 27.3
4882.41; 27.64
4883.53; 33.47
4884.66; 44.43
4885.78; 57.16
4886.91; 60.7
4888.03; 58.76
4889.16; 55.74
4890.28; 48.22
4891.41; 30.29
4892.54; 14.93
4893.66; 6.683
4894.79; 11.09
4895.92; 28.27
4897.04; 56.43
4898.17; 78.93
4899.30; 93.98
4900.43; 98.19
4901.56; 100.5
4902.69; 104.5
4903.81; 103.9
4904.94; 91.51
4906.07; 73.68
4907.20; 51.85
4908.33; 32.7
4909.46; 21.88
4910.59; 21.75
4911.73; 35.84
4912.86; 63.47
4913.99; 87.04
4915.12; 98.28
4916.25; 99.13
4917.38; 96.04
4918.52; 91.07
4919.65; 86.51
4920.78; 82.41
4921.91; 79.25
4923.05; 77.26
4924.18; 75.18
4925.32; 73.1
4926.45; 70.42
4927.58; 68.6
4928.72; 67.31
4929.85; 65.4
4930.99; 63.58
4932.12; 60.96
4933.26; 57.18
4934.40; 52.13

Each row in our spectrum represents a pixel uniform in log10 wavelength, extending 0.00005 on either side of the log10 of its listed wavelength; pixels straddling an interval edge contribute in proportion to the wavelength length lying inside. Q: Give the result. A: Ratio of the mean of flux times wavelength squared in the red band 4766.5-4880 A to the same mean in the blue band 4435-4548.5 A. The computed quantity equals 1.9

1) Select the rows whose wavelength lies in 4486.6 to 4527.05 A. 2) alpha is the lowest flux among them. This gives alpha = 9.715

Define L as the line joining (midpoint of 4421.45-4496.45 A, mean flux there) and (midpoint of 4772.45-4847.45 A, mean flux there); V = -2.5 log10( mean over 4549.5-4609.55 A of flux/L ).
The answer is 0.23 mag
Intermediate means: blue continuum 17.9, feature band 16.3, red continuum 24.8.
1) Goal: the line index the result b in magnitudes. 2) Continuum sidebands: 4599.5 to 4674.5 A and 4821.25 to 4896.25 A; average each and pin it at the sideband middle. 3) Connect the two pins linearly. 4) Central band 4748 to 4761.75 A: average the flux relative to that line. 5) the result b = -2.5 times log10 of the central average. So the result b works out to 0.18 mag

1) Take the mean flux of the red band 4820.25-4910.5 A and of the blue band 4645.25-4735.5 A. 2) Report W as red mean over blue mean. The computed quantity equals 2.50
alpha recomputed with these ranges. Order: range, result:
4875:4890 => 25.22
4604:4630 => 2.54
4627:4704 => 4.076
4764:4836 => 2.648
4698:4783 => 0.4187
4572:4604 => 7.958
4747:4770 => 17.85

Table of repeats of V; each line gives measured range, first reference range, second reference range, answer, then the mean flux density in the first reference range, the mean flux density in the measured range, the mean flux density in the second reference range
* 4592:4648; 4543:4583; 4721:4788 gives 0.47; 17.9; 12.1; 20.1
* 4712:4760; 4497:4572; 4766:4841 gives 0.07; 17.5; 20.6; 23.3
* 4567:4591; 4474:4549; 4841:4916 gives 0.41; 17.7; 15.7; 45.9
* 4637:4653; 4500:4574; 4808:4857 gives 0.37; 17.3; 16.3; 32.4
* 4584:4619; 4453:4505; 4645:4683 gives 0.31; 18.2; 12.9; 16.6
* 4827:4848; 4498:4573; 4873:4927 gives 0.49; 17.4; 32.5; 58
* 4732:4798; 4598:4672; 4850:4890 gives 0.31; 13.2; 20.2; 38.5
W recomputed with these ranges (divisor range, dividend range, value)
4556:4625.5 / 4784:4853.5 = 1.96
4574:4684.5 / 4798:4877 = 2.25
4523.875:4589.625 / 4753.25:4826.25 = 1.33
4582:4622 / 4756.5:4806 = 1.49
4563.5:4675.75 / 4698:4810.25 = 1.33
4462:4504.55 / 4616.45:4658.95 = 0.73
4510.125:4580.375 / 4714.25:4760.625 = 1.24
